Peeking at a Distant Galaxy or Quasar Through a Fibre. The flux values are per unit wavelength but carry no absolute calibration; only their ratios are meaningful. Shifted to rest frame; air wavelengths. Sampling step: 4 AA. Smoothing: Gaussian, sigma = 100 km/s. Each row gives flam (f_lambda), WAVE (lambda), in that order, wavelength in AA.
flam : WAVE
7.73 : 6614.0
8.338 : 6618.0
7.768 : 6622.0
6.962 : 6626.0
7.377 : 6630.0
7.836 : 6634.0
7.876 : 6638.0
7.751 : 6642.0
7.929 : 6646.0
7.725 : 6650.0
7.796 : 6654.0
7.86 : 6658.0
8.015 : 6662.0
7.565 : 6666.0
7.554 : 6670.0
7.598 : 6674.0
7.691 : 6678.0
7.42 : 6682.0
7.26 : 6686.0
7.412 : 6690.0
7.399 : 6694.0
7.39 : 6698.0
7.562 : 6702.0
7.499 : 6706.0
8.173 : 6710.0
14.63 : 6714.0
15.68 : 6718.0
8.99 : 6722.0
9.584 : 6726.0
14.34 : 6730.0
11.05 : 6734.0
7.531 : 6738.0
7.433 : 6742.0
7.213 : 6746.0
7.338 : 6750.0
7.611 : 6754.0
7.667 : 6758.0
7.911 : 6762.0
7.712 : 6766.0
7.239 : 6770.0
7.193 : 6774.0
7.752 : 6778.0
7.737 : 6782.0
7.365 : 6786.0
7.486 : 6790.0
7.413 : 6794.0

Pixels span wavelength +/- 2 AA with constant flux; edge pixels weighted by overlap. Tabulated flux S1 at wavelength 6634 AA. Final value 7.836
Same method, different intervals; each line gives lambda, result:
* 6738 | 7.531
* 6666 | 7.565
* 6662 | 8.015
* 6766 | 7.712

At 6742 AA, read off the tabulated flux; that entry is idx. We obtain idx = 7.433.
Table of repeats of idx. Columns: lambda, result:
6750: 7.338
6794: 7.413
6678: 7.691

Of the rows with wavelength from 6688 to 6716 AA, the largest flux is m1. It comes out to 14.63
